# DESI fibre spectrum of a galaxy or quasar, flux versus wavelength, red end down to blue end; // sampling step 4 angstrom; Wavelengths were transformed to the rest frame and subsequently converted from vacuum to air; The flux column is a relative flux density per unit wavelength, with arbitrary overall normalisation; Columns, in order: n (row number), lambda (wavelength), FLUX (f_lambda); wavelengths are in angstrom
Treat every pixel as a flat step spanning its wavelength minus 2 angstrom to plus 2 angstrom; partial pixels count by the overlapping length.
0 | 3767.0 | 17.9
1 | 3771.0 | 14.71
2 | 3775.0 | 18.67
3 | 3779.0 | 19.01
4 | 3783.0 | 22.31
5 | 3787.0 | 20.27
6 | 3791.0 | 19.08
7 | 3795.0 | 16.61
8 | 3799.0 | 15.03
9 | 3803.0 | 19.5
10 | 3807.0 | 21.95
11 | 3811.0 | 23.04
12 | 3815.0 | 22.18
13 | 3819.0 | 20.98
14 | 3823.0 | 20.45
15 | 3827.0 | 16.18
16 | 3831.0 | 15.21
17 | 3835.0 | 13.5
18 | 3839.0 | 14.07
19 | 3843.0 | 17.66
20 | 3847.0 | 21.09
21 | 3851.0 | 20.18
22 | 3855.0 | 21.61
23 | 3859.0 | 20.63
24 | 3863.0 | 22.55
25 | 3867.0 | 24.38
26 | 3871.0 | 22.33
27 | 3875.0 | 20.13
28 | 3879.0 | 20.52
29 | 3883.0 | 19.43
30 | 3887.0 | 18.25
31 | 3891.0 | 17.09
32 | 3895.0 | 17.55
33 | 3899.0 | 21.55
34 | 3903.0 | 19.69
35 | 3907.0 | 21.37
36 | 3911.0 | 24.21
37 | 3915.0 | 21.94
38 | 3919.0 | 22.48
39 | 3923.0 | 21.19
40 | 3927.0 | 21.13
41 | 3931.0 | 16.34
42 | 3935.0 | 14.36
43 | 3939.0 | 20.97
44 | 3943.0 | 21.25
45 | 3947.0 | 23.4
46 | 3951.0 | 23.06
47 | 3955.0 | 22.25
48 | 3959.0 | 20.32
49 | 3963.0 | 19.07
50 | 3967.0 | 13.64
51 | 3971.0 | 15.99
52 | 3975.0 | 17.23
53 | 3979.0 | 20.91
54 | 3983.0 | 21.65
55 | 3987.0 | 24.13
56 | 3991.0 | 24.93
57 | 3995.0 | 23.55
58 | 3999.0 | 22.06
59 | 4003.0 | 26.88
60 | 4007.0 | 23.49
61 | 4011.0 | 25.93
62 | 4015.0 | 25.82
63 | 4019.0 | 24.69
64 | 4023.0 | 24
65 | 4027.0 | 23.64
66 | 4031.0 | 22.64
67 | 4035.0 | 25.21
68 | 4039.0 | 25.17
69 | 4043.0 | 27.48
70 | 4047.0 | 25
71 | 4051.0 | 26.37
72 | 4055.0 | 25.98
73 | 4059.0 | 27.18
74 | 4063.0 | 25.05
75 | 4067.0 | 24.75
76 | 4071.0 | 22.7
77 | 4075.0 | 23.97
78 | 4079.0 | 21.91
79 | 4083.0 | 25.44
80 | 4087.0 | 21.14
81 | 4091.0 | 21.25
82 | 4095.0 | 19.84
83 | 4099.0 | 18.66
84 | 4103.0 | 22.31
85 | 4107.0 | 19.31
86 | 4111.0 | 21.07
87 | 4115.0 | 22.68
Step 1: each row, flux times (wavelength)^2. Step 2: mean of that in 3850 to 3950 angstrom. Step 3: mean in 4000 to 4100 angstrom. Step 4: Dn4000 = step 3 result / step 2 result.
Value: 1.3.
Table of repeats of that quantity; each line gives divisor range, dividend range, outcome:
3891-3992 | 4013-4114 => 1.23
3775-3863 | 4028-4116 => 1.39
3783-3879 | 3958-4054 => 1.28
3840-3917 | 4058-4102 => 1.23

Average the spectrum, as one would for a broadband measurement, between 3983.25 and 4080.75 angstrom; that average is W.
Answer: 24.6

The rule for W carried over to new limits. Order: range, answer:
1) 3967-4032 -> 22.7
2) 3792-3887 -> 19.5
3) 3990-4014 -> 24.5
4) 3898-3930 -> 21.5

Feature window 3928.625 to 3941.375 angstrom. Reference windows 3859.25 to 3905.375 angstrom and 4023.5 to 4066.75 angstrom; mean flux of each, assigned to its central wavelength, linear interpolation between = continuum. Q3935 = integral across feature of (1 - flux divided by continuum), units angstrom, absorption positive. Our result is 2.6 angstrom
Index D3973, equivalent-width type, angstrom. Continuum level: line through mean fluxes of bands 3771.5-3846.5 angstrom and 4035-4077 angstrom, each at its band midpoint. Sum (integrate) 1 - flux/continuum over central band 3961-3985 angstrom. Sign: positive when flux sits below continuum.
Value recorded 5.2 angstrom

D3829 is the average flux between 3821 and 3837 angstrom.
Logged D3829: 16.3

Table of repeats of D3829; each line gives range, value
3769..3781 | 17.5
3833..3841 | 13.8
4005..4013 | 24.7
